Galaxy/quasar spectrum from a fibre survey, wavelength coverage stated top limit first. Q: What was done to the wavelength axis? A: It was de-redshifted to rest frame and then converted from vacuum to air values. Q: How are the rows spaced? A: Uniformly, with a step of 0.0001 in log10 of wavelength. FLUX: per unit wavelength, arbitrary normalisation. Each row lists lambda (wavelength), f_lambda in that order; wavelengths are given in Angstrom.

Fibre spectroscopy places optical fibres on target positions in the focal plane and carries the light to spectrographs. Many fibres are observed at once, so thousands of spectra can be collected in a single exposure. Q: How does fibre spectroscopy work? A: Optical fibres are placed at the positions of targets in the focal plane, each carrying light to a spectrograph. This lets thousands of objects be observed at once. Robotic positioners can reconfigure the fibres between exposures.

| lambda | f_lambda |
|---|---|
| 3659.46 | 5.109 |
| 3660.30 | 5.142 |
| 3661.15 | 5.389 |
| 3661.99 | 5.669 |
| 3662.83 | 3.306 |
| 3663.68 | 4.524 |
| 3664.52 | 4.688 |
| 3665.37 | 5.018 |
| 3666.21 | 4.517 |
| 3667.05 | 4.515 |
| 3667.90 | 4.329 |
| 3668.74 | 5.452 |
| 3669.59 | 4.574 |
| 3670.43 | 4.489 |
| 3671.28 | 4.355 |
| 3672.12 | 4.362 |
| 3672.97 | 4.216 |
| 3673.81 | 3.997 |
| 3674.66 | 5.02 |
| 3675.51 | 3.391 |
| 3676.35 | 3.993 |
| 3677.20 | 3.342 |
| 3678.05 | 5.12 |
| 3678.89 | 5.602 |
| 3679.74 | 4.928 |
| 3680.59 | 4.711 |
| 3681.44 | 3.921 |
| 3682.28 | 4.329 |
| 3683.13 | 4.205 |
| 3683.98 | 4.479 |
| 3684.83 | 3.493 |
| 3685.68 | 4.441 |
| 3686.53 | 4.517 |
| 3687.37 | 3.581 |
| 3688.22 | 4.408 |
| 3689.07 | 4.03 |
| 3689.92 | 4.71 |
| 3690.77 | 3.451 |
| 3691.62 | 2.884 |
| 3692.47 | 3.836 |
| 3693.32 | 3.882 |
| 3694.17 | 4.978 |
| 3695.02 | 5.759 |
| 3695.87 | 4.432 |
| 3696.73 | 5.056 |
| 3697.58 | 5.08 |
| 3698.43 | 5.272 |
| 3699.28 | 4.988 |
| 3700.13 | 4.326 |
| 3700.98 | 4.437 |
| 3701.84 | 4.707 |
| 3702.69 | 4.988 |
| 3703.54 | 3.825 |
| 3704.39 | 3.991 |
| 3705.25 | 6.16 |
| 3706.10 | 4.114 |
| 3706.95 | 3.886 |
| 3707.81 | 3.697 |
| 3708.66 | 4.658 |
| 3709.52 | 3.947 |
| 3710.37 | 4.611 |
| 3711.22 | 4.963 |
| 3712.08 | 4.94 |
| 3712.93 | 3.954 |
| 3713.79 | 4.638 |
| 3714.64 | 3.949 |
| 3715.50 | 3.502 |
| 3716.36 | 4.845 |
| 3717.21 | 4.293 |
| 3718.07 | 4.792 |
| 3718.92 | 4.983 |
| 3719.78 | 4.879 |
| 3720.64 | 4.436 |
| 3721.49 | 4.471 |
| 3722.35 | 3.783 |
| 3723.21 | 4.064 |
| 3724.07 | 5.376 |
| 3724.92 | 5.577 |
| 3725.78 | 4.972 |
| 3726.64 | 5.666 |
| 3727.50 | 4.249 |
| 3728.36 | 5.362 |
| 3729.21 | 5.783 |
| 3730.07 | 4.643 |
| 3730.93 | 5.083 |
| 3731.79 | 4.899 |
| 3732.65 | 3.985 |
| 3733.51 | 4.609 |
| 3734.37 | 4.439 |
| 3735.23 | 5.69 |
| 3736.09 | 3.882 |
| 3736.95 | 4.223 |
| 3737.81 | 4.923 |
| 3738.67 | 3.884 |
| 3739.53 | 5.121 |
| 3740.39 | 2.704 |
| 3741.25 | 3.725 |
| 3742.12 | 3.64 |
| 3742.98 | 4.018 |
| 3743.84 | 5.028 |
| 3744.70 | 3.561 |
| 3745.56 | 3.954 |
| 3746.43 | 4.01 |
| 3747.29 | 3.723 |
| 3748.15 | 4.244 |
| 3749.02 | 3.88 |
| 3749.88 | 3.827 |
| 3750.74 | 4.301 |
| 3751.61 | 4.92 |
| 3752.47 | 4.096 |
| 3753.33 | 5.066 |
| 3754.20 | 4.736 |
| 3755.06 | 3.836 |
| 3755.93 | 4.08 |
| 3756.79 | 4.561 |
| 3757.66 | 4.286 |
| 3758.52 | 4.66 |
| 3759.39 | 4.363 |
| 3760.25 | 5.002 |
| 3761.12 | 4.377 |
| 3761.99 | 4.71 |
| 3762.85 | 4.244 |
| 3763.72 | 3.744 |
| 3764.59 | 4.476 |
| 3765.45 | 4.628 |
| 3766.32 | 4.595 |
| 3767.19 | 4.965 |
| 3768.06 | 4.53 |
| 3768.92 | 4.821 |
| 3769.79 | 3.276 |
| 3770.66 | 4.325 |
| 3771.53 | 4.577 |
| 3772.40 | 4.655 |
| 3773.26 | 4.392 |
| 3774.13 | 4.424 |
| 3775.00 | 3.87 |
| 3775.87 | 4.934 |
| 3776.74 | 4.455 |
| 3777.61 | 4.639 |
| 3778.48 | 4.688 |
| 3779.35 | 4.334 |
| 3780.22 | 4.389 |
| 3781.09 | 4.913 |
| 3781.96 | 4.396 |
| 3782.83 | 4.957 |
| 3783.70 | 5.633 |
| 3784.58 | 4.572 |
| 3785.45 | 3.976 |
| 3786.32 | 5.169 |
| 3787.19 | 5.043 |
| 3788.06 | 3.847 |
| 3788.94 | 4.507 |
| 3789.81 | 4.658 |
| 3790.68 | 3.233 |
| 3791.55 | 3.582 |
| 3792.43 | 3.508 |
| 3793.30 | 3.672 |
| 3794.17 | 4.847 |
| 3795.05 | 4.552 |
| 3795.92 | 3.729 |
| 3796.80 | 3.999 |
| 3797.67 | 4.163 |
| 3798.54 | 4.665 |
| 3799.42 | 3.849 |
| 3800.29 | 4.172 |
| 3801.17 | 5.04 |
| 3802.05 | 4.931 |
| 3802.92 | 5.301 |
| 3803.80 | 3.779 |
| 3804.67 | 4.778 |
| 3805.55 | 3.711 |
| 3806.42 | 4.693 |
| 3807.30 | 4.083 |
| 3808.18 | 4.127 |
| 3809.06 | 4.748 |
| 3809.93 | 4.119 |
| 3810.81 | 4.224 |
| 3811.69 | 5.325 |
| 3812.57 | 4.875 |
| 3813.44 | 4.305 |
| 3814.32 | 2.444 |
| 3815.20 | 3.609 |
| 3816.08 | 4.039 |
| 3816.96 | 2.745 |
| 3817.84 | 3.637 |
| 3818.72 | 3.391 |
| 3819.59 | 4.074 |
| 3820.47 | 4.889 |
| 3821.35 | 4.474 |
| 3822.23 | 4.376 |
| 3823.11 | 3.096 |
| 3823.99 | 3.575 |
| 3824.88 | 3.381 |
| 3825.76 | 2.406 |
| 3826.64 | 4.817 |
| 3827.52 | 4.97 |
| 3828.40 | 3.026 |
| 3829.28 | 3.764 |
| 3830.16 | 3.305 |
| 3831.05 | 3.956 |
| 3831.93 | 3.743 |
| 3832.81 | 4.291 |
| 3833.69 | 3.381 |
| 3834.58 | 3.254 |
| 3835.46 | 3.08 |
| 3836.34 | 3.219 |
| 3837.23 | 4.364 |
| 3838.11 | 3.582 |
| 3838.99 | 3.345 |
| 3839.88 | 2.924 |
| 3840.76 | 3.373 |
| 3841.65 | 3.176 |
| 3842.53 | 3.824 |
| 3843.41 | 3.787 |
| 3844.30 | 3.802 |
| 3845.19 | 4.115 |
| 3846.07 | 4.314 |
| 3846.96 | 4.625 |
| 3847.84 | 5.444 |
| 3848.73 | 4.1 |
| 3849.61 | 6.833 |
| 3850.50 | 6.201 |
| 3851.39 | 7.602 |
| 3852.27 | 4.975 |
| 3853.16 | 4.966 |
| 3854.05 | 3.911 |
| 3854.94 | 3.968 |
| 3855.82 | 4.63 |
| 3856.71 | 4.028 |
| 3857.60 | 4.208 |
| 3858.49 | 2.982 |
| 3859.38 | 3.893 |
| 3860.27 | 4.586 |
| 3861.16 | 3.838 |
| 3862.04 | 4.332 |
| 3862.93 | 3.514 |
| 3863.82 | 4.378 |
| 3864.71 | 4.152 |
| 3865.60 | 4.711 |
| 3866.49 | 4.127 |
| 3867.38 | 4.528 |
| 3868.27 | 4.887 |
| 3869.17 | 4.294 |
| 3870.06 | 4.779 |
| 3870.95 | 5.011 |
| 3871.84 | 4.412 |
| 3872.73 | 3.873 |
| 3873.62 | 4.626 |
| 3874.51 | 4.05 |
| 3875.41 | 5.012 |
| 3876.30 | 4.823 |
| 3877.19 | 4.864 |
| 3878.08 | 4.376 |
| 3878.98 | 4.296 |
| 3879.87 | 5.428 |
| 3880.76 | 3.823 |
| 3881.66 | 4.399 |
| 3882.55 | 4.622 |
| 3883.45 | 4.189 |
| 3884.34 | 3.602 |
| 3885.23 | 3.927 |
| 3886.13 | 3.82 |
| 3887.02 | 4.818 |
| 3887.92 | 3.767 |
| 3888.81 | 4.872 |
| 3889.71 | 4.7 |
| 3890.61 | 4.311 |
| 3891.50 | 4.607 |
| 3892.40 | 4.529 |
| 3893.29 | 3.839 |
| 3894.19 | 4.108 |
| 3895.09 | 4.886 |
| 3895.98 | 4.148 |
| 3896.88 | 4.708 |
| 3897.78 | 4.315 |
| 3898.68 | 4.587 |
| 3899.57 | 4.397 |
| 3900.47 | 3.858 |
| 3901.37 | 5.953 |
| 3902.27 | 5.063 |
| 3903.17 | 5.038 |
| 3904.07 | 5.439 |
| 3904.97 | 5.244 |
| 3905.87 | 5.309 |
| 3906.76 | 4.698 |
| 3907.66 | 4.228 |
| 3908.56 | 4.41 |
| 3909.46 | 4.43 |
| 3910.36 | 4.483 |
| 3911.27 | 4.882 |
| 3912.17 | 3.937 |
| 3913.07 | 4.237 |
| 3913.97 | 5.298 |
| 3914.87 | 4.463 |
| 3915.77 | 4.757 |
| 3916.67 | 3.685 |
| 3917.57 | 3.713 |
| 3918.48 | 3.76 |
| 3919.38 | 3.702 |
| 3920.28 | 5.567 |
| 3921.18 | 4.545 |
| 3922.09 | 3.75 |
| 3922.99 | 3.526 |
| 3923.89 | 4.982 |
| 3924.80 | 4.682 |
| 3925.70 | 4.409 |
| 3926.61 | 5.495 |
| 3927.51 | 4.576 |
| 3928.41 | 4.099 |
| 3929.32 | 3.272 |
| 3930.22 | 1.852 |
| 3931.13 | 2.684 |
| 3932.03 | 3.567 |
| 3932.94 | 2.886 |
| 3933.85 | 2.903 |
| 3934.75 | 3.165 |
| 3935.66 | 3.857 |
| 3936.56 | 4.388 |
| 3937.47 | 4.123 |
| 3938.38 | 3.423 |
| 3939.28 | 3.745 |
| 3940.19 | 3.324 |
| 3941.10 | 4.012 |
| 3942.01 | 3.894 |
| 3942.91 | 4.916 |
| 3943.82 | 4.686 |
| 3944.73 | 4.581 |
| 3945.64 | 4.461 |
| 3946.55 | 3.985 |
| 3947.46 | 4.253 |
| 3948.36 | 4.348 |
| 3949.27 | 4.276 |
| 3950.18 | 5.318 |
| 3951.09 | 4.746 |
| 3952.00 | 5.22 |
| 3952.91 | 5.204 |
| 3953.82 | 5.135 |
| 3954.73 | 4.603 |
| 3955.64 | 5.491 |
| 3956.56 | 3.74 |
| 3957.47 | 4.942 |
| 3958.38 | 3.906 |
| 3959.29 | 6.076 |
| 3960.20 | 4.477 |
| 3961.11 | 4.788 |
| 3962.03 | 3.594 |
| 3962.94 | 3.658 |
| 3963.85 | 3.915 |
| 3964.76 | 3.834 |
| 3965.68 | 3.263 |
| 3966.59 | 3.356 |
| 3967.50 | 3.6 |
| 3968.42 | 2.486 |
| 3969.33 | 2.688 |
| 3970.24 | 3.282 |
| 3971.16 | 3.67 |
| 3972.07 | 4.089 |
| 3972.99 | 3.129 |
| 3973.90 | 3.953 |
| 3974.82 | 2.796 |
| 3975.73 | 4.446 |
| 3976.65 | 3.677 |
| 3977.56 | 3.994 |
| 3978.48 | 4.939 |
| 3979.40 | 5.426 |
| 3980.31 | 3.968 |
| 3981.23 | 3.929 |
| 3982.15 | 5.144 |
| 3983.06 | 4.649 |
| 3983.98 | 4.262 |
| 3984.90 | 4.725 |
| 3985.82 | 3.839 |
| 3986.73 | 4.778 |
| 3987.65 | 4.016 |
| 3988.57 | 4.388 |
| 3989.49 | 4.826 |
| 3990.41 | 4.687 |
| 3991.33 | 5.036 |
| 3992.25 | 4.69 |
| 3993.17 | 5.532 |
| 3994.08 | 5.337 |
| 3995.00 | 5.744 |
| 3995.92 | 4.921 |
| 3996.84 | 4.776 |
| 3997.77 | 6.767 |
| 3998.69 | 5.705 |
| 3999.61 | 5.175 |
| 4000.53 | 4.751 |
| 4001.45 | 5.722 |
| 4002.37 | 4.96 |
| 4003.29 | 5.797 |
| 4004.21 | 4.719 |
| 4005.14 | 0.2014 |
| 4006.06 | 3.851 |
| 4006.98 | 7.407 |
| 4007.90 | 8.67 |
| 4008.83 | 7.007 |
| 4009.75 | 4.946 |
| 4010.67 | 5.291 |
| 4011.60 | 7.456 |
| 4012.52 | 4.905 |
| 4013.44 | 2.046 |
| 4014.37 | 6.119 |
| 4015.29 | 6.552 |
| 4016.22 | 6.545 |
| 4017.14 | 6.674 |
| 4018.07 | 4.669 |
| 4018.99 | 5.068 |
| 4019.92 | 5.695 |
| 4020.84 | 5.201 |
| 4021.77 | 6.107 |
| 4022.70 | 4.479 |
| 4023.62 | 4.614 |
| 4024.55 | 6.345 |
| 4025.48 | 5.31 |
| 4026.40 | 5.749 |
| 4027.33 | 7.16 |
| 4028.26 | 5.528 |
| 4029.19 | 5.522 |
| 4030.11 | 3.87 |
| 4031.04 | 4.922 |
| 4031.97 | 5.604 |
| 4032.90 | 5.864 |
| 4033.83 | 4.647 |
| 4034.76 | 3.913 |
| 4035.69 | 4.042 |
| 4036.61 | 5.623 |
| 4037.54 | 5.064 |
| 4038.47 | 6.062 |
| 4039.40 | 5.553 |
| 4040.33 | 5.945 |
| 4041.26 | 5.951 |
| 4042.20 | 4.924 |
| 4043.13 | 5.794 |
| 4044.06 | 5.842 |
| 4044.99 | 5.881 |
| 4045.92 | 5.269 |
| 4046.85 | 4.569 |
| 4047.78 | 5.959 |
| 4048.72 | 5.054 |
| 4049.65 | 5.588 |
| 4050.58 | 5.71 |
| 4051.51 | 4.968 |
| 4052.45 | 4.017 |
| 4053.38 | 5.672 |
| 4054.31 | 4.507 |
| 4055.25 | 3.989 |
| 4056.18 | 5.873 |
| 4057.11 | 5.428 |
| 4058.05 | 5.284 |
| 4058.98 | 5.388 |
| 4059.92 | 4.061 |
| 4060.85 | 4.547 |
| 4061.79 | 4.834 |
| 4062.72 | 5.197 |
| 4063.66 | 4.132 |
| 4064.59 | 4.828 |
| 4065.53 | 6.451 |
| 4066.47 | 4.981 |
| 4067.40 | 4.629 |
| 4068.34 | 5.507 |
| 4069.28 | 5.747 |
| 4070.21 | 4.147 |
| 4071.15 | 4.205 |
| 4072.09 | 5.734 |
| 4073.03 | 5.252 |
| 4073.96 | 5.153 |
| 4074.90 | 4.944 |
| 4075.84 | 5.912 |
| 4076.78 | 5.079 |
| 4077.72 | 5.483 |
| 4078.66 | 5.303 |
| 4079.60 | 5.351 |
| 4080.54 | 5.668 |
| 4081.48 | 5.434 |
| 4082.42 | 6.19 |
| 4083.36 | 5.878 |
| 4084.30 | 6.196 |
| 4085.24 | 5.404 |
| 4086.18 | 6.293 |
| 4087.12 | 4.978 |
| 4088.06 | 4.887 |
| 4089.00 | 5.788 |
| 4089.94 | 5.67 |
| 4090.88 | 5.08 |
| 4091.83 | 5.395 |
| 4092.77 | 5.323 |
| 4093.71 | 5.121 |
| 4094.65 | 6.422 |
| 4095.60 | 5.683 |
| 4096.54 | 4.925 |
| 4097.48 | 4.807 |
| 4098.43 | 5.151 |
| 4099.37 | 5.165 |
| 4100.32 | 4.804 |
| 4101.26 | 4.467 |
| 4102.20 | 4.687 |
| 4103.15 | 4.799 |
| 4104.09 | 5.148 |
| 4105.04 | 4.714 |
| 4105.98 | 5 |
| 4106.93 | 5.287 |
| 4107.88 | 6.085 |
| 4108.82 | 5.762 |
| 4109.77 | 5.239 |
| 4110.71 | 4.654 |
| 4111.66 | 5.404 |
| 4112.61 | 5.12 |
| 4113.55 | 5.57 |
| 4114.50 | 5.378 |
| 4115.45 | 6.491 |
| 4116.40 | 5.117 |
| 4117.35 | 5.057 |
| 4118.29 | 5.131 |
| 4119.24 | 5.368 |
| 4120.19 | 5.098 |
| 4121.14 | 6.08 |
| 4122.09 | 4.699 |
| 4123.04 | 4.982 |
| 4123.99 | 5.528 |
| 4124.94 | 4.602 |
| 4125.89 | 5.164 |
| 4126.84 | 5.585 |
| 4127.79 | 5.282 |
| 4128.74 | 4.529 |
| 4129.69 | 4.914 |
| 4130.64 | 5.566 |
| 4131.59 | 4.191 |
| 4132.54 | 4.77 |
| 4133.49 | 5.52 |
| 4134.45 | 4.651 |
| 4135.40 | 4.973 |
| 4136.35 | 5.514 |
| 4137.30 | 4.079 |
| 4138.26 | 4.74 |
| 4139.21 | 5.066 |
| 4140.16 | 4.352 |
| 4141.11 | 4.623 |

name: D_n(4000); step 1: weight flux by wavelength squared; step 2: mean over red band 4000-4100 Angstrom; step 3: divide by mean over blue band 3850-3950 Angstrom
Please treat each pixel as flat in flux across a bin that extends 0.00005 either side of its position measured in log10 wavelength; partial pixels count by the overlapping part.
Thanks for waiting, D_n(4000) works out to 1.32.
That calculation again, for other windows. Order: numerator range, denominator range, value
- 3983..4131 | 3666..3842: 1.43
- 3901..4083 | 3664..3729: 1.24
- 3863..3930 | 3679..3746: 1.10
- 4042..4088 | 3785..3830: 1.46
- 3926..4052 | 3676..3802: 1.22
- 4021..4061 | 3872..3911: 1.25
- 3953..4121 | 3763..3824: 1.33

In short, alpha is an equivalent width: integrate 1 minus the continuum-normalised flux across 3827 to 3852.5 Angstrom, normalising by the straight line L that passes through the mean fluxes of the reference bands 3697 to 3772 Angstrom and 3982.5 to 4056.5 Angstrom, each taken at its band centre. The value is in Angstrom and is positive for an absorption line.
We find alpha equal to 3.3 Angstrom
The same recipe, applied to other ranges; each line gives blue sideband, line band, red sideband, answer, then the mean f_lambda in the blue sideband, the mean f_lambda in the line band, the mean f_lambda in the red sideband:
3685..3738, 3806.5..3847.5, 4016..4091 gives 8.3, 4.55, 3.84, 5.31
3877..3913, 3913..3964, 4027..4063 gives 5.4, 4.52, 4.22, 5.21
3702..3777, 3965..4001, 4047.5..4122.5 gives 4.6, 4.45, 4.37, 5.24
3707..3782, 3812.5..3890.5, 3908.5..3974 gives 1.8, 4.45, 4.16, 4.11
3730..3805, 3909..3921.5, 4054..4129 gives 1.0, 4.38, 4.39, 5.23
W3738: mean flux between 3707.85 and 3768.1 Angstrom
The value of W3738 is 4.46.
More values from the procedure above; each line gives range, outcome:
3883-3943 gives 4.24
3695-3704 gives 4.76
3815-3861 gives 4.04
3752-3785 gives 4.51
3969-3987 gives 4.07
